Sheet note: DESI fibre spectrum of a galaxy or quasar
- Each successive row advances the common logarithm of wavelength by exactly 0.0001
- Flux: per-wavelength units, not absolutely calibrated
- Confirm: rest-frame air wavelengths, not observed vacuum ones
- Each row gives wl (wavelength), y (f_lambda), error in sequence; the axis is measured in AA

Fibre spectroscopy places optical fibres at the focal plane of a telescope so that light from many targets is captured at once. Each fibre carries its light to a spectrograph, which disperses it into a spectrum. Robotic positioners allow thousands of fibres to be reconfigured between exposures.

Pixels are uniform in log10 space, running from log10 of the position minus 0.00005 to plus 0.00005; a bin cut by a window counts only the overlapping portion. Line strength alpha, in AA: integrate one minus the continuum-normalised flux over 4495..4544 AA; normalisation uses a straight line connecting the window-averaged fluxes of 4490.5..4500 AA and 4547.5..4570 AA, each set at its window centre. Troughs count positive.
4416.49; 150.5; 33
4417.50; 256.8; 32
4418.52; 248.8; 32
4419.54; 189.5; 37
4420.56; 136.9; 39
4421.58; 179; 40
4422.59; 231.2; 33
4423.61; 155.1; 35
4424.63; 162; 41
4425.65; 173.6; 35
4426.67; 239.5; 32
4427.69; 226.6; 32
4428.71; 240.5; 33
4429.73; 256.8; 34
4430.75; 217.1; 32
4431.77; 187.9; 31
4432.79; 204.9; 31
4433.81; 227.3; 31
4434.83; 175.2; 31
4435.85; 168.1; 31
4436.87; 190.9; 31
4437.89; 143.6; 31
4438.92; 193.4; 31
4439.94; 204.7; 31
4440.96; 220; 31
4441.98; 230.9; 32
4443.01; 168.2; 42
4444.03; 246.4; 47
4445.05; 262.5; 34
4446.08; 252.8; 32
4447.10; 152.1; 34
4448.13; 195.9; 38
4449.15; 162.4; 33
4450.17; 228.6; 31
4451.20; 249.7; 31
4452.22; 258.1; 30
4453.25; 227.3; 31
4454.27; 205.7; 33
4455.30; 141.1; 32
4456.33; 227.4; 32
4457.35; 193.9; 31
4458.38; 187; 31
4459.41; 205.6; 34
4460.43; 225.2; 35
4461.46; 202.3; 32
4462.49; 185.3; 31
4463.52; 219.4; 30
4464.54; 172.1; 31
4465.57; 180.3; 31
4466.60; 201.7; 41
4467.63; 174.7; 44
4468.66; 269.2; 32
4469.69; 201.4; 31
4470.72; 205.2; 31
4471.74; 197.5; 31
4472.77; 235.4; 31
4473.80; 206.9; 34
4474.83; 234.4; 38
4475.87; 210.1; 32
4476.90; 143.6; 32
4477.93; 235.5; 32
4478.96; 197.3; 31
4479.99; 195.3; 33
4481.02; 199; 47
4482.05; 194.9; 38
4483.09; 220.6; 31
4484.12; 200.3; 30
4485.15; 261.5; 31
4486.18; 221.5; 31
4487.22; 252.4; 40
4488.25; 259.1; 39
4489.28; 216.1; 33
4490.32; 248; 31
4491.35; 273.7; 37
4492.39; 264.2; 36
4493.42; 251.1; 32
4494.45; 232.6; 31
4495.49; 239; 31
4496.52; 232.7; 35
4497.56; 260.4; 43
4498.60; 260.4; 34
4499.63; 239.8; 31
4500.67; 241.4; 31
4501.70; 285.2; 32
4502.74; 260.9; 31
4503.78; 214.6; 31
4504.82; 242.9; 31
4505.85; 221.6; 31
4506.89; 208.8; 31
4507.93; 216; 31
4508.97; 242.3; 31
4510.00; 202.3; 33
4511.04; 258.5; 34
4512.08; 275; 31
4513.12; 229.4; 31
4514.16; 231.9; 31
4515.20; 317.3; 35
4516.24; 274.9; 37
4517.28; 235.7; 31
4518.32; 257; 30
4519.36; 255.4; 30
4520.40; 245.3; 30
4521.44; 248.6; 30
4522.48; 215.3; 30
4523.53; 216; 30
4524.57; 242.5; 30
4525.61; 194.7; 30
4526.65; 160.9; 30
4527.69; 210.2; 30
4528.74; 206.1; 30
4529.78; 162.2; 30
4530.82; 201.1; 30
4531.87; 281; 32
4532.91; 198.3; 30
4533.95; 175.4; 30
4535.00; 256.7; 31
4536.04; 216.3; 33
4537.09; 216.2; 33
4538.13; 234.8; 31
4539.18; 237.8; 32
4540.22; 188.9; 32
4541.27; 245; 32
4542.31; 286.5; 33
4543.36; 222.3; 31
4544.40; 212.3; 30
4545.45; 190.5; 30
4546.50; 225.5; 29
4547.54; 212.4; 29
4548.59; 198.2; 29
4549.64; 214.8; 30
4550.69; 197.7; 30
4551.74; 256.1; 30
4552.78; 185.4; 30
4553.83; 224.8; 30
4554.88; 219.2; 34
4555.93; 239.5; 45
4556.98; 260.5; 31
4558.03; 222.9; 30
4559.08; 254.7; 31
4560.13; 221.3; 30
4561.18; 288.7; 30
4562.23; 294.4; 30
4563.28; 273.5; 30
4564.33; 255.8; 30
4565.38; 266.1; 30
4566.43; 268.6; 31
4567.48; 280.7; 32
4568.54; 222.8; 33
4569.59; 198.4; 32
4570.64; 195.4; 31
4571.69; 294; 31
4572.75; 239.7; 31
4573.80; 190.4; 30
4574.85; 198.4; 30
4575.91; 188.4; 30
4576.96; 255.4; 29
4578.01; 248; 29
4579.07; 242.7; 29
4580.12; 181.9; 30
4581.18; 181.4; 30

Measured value 2.6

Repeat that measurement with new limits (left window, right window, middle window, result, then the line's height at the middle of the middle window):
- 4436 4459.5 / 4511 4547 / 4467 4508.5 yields -2.1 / 217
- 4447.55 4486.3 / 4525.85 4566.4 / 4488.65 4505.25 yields -2.6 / 215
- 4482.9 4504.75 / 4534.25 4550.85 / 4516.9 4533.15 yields 0.7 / 230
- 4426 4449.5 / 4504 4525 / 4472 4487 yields 0.9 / 226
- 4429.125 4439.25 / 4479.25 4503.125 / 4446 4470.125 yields 1.2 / 215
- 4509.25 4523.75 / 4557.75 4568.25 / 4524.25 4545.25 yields 3.1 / 254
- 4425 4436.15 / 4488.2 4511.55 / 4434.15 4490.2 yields 4.3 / 225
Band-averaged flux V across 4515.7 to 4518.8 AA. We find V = 256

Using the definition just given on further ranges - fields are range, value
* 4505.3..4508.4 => 216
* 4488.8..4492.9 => 250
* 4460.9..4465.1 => 195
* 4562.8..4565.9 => 265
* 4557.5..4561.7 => 247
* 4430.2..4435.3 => 203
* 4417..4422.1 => 202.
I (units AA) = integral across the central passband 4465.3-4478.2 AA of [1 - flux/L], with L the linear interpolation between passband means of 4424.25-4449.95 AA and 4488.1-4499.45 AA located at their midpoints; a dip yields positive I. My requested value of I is 1.3 AA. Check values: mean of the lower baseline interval 205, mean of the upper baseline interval 248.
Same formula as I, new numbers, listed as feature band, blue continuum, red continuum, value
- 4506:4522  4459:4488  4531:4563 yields -1.9 AA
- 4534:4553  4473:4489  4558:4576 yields 1.2 AA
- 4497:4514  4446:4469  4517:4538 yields -2.1 AA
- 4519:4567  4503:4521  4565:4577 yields 1.8 AA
